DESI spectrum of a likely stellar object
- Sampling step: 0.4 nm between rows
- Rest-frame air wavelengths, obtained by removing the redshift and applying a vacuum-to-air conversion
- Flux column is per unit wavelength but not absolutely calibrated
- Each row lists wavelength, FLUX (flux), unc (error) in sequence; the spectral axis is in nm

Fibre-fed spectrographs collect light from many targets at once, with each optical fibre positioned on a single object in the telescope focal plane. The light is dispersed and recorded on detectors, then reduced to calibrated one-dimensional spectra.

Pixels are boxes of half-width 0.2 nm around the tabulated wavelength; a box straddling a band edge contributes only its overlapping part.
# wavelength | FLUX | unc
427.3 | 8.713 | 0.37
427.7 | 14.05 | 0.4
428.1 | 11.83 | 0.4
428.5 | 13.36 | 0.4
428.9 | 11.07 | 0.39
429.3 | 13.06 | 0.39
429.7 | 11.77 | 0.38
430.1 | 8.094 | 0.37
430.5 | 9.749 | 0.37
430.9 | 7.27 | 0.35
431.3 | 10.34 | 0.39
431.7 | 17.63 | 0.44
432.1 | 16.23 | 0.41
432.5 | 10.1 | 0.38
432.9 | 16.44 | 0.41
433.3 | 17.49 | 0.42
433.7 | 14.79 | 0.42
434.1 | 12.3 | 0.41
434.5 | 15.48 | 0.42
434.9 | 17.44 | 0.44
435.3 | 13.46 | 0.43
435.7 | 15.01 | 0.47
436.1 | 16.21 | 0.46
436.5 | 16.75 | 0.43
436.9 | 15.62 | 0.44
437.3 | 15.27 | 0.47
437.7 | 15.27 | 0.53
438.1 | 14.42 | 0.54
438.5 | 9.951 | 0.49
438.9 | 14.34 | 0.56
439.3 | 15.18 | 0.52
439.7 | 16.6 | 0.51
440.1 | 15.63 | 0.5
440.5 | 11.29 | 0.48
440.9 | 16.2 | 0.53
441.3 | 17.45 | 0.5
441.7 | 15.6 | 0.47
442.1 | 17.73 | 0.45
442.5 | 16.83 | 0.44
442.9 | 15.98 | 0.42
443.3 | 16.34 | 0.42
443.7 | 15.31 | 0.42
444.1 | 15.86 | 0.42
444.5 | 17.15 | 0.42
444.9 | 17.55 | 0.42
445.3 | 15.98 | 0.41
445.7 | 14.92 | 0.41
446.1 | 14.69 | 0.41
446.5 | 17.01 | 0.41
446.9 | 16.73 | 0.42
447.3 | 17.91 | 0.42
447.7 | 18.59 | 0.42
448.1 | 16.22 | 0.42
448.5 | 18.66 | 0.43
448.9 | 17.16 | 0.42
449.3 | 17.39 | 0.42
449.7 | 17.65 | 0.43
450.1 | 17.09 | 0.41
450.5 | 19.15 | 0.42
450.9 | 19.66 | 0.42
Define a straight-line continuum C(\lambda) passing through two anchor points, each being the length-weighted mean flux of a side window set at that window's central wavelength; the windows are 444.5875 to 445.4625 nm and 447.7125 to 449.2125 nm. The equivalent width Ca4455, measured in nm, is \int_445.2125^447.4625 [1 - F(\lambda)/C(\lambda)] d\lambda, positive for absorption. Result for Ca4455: 0.12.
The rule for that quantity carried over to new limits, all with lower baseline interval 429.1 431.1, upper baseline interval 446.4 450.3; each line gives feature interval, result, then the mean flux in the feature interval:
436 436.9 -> -0.267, 16.3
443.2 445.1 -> -0.086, 16.4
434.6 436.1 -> -0.409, 15.4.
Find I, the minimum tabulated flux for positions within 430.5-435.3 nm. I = 7.27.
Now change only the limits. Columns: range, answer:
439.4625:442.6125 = 11.29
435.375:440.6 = 9.951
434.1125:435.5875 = 13.46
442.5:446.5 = 14.69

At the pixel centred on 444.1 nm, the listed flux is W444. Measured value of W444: 15.86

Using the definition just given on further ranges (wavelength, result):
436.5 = 16.75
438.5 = 9.951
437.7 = 15.27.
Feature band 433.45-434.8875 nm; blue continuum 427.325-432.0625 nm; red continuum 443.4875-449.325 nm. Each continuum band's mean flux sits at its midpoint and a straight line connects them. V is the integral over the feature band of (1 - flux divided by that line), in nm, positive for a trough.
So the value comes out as -0.184 nm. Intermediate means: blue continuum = 11.7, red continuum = 16.7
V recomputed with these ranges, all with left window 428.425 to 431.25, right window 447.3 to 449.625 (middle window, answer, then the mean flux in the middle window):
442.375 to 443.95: -0.049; 16.1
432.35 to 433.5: -0.313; 14.9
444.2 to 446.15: 0.024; 16.2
